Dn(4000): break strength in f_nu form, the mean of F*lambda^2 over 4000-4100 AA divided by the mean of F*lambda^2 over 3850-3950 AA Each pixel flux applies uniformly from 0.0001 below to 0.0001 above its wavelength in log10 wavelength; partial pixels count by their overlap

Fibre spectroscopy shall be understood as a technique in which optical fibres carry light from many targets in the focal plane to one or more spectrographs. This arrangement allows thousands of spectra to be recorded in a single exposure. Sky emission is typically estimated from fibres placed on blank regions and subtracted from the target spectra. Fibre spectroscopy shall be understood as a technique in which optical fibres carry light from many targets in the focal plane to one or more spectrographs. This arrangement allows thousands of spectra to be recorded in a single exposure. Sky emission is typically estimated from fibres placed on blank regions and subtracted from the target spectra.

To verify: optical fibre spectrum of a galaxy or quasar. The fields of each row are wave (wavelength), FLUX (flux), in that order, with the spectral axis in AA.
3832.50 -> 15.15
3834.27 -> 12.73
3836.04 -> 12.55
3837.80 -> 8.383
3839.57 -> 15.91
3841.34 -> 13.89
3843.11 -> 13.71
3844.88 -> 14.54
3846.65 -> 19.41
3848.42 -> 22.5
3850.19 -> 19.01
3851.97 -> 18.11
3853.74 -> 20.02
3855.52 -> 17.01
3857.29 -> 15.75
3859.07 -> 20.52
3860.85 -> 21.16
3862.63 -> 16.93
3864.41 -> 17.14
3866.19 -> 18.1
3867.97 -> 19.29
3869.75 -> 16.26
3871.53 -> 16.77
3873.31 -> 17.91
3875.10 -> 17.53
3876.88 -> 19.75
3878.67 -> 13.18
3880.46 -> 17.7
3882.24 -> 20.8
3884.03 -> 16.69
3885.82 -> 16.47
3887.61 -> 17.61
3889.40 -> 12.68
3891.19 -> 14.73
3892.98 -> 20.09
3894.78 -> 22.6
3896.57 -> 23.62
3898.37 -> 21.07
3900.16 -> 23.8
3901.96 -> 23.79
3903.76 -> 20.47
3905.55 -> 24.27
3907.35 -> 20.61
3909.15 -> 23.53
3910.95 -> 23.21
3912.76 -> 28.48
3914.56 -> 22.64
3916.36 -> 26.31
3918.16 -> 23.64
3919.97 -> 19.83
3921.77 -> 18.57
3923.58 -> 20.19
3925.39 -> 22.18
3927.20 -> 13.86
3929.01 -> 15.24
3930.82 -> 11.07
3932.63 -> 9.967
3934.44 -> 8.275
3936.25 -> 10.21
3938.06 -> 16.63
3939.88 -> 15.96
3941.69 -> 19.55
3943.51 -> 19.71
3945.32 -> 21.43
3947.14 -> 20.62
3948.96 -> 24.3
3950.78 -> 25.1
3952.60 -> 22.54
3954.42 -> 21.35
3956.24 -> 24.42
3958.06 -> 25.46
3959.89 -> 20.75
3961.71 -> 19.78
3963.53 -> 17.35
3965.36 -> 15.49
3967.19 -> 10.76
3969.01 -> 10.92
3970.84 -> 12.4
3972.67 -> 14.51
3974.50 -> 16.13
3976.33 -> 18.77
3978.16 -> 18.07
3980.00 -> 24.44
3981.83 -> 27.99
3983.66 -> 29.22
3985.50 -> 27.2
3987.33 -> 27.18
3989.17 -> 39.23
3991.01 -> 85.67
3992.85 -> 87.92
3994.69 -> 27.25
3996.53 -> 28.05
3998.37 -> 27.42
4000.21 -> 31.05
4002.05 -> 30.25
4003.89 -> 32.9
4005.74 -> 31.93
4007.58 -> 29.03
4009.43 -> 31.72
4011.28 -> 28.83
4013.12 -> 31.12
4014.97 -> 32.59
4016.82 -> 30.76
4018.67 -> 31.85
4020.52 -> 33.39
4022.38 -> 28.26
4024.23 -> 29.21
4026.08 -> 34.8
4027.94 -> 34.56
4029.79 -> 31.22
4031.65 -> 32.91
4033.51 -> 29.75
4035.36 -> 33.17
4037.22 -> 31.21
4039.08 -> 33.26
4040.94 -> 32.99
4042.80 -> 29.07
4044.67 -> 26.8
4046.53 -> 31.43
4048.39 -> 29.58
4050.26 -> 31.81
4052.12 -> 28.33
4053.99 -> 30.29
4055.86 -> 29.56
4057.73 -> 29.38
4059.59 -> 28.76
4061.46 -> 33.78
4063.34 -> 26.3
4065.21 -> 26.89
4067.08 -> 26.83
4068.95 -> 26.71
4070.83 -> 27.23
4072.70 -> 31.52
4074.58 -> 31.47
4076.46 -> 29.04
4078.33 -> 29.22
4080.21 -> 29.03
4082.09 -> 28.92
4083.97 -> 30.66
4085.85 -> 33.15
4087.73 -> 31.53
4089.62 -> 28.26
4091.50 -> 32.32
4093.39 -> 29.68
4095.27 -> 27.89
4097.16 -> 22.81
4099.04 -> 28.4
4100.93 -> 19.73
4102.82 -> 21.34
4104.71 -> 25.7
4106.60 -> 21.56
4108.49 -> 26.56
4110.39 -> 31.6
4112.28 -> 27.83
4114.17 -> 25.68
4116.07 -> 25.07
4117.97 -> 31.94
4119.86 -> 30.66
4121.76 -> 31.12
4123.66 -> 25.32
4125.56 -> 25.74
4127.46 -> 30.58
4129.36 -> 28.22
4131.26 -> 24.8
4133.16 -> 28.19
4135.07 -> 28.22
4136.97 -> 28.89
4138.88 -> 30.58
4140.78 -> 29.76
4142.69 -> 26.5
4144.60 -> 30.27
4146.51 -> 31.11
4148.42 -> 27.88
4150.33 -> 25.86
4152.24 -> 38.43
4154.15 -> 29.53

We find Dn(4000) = 1.7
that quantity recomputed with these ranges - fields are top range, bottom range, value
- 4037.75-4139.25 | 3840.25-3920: 1.63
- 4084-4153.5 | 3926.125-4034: 1.16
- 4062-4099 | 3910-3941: 1.74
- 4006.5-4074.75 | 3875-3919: 1.58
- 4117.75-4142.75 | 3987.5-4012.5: 0.79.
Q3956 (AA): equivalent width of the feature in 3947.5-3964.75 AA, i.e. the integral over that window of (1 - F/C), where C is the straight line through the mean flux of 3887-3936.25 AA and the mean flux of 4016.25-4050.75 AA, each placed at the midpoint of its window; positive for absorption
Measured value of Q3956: 1.20 AA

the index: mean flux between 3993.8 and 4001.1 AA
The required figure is 28.4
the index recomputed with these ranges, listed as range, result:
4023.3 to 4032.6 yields 32.5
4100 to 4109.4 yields 23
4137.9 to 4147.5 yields 29.6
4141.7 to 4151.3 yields 28.3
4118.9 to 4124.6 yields 29.1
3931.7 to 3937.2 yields 9.56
